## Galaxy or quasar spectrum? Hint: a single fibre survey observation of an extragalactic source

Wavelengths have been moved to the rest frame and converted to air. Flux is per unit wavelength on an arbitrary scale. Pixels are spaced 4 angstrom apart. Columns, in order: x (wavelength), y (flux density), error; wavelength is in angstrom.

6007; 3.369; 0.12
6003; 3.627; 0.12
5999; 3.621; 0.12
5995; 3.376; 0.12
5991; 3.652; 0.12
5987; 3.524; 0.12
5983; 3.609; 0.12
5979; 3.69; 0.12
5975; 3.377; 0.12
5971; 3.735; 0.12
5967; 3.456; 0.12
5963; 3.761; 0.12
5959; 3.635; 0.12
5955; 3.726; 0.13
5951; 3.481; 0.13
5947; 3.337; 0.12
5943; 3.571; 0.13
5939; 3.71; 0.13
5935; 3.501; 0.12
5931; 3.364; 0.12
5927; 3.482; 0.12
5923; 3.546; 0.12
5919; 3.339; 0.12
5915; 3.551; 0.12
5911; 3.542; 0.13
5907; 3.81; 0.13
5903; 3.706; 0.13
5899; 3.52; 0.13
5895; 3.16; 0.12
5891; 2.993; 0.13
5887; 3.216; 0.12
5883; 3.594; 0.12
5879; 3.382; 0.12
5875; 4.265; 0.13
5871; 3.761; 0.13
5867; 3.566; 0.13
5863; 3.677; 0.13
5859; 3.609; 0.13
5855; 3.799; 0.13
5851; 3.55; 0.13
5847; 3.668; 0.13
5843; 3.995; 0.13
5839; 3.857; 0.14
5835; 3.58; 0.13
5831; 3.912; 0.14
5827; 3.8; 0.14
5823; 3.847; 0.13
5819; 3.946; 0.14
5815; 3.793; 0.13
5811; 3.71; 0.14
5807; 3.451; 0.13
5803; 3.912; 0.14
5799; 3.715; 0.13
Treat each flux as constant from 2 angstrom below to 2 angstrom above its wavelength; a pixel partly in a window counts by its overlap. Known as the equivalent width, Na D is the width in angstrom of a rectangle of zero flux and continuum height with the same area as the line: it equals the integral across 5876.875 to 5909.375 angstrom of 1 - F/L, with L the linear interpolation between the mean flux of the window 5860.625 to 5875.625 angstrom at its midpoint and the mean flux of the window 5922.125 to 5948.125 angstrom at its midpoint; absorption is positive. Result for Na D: 2.2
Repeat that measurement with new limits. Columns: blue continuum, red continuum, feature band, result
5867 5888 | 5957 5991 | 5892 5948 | 2.0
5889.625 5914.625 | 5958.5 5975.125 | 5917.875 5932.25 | 0.3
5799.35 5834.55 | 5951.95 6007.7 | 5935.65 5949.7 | 0.4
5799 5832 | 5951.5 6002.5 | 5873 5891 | 0.8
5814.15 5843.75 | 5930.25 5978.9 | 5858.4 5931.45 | 3.2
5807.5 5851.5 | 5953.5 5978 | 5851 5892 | 1.5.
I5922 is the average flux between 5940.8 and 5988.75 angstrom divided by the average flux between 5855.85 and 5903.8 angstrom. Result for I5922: 1.01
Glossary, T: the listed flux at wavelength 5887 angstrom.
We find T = 3.216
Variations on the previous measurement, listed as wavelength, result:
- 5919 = 3.339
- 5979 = 3.69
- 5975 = 3.377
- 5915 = 3.551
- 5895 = 3.16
